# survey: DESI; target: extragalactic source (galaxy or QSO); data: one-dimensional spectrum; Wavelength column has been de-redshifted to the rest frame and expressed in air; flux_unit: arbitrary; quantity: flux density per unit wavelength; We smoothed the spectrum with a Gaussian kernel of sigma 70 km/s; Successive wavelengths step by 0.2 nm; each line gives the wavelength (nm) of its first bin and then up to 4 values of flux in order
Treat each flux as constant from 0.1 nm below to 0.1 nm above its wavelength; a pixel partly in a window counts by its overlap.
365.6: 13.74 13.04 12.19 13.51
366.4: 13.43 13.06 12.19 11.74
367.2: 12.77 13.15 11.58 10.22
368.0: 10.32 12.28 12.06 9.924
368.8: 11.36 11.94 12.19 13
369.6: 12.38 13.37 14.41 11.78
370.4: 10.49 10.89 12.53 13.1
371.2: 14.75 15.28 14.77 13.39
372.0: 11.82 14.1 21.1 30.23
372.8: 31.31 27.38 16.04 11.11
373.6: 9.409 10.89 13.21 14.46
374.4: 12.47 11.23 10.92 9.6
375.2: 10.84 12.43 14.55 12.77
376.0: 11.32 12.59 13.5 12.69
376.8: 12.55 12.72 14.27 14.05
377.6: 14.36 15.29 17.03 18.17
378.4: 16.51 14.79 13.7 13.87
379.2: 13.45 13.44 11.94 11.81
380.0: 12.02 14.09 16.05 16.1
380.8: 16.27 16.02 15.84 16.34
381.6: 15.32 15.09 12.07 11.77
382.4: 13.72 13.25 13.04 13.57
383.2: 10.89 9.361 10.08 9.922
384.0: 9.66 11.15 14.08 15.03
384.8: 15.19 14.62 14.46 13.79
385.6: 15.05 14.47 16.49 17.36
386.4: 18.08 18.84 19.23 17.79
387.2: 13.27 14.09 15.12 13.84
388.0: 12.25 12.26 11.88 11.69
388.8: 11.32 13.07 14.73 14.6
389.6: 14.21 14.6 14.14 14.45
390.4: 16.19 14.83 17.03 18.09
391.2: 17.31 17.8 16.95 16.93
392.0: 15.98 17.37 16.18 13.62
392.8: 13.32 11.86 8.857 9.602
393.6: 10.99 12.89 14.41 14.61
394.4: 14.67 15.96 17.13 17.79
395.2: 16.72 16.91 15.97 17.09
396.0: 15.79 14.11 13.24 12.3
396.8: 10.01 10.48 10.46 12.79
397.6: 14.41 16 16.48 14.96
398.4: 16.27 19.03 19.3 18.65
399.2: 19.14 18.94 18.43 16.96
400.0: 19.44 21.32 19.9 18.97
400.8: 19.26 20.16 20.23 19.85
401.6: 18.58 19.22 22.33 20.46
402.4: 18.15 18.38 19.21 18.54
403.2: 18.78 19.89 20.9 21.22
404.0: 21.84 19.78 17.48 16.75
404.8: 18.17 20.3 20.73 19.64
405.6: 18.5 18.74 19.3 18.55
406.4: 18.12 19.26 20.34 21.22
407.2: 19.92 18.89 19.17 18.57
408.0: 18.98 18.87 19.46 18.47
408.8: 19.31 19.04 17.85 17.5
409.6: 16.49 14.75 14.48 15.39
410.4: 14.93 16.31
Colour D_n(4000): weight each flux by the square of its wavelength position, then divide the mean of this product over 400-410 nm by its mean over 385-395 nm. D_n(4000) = 1.40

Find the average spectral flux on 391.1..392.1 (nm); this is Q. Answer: 17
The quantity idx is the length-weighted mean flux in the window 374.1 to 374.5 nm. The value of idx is 13.5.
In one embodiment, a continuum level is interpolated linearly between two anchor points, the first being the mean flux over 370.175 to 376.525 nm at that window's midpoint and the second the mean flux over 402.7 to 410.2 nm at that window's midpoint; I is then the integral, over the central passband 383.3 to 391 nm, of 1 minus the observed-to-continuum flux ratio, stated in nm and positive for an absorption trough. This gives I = 0.972 nm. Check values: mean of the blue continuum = 14.4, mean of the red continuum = 18.8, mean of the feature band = 14.2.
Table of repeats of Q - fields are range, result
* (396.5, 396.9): 11.2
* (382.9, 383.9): 10.8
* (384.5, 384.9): 15.1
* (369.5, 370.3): 13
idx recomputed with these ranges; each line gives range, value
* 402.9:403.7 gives 19.5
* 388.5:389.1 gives 12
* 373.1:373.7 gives 12.2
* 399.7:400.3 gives 19.2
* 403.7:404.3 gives 20.9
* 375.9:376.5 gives 12.5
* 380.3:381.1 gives 16.1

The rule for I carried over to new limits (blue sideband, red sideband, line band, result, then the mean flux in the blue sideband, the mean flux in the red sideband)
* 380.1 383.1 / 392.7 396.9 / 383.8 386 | 0.111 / 14.6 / 14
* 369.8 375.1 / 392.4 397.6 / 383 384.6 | 0.347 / 14.8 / 13.7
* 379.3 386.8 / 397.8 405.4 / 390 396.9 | 0.791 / 14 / 19.1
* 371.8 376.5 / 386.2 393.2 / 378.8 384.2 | 0.621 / 14.9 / 15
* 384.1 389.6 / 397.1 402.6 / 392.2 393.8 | 0.374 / 14.6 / 18.1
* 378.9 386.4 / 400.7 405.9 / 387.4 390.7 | 0.389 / 13.8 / 19.5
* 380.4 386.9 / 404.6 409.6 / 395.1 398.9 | 0.475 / 14.3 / 19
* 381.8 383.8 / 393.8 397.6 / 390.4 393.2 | -0.412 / 12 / 14.4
